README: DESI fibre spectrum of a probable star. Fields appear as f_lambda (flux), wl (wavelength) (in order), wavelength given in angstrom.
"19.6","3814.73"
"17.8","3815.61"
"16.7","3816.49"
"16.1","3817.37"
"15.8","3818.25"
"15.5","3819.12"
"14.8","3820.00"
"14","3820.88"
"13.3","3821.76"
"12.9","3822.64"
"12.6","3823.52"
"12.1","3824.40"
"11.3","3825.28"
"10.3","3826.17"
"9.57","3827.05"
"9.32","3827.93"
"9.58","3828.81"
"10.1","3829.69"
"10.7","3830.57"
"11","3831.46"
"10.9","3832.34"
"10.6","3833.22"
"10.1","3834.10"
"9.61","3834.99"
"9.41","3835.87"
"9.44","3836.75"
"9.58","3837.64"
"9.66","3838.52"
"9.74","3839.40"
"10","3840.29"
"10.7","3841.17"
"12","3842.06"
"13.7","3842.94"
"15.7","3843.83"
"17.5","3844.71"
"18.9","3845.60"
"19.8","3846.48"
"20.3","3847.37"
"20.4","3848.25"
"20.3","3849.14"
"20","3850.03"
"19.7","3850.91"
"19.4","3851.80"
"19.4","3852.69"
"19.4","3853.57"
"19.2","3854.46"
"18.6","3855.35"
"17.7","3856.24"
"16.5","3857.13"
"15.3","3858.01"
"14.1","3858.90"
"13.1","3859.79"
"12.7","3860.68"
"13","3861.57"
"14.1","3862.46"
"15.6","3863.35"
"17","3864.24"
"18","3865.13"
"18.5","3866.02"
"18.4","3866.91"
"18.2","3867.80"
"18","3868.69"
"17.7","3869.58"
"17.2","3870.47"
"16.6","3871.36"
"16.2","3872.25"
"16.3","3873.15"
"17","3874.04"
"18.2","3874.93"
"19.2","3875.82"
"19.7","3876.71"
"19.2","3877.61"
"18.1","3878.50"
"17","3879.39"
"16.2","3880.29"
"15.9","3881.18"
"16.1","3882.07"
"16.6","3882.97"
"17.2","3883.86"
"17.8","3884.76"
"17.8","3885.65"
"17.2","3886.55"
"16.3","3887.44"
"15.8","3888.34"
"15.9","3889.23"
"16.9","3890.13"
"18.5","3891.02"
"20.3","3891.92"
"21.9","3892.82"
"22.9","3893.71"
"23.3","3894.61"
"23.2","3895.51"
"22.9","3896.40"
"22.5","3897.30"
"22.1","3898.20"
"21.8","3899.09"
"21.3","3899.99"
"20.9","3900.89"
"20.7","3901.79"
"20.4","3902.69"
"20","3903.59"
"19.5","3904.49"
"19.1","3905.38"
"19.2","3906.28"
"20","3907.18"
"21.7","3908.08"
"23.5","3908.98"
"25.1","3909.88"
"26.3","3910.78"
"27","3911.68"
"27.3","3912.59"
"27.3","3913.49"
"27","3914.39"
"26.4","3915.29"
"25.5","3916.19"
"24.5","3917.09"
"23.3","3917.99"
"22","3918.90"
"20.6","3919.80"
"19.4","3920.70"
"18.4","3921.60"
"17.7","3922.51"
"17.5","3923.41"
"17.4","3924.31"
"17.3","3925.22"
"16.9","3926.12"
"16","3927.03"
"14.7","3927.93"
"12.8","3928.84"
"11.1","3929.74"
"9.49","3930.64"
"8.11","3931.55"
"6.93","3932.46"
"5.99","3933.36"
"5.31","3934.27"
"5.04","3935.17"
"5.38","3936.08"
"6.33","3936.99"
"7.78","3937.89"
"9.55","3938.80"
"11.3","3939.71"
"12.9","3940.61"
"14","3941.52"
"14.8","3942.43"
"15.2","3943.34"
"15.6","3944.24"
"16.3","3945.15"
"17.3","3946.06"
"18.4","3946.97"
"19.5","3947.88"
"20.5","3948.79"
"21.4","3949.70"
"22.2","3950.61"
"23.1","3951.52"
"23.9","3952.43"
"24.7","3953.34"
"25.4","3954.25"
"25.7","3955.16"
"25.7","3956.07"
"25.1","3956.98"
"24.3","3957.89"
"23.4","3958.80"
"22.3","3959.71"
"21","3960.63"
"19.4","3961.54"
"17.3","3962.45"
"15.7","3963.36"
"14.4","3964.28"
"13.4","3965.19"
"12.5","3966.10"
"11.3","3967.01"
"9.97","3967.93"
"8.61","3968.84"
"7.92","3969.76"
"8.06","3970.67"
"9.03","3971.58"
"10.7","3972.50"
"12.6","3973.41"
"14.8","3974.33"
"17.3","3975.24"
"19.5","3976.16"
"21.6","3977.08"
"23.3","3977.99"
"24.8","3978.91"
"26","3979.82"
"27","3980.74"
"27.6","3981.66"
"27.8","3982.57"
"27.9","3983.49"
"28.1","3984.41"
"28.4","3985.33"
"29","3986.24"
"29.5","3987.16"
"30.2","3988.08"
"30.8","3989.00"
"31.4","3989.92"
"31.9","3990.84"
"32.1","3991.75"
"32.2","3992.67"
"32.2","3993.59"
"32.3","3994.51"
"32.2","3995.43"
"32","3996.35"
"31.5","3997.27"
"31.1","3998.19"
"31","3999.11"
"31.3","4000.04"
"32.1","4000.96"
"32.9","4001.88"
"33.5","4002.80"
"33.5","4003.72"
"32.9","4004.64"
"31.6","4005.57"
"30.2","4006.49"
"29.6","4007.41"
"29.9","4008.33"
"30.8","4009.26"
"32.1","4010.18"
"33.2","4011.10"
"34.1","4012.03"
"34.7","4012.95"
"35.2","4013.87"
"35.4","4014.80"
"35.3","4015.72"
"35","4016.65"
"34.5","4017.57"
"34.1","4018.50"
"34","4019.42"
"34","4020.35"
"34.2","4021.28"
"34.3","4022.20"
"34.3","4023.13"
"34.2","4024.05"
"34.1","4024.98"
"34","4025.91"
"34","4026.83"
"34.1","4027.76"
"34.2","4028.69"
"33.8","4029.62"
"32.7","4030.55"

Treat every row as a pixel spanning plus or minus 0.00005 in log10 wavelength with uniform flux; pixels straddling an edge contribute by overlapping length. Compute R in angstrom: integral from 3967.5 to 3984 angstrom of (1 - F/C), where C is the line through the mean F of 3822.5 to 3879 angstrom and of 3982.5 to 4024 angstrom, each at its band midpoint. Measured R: 6.31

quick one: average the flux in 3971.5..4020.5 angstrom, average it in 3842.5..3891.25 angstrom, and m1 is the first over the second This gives 1.69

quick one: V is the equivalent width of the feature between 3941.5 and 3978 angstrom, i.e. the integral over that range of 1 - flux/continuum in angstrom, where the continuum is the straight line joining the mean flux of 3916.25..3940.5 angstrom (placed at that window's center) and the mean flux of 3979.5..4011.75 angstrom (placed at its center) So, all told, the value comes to 5.8 angstrom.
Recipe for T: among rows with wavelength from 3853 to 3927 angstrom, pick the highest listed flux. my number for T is 27.3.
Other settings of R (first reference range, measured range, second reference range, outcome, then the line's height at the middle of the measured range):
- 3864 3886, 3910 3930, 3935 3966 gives -3.7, 17.6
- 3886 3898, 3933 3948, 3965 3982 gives 5.0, 17.6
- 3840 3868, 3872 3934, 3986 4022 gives 7.6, 21.9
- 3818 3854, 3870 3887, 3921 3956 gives -3.6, 14.3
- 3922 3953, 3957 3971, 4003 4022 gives 3.3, 20.9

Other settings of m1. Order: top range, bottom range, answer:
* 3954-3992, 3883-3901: 1.07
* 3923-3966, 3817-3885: 1.06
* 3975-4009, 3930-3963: 1.80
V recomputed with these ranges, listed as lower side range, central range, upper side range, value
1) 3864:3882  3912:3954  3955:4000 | 8.0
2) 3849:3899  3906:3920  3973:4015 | -1.7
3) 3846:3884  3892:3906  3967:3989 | -2.3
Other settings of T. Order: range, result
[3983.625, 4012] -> 33.5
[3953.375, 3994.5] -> 32.2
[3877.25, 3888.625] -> 19.2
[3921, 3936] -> 18.4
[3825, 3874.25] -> 20.4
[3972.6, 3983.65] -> 27.9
